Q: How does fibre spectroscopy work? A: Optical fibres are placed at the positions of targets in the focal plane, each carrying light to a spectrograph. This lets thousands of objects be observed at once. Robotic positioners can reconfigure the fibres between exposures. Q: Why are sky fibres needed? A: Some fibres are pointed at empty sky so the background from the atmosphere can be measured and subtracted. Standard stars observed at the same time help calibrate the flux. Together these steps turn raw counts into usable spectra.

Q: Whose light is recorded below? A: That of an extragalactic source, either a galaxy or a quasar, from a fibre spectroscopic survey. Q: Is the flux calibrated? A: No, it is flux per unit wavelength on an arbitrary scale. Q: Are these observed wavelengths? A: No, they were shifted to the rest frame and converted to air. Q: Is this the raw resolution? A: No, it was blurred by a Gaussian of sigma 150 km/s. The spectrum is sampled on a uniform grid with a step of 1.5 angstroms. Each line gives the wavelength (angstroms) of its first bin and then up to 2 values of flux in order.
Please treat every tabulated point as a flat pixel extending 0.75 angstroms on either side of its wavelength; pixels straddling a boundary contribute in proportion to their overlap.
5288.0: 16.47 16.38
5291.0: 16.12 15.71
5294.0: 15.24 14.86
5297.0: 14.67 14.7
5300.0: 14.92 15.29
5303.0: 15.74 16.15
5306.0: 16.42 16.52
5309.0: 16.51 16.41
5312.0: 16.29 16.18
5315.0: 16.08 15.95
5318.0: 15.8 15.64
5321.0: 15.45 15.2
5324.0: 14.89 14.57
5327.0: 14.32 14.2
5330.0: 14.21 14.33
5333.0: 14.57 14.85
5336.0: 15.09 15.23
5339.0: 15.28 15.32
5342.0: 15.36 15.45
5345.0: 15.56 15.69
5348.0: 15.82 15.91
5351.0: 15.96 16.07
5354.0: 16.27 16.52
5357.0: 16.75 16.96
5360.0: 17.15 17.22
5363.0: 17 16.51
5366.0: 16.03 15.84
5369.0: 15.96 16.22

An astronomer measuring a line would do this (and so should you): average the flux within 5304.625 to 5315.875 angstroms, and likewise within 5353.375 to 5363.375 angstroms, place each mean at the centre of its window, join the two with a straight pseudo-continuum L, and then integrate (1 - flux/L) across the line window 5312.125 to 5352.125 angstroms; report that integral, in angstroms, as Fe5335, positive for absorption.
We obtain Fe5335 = 3.1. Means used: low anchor 16.3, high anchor 16.8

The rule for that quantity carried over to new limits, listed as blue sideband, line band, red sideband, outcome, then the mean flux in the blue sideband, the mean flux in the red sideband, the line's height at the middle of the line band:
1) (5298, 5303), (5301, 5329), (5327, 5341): -1.4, 15.1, 14.8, 14.9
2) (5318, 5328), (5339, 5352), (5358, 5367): 0.3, 15.1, 16.8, 16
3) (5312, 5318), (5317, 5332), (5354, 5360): 1.2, 16.1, 16.7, 16.2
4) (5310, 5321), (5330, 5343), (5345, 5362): 1.0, 16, 16.3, 16.2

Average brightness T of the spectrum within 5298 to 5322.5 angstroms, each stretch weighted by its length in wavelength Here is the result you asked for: 15.9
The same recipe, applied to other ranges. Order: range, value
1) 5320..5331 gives 14.7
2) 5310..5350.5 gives 15.3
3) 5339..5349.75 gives 15.6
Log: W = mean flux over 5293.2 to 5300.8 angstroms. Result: 14.9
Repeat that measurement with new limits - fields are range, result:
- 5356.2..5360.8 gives 17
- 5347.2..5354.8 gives 16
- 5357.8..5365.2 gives 17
